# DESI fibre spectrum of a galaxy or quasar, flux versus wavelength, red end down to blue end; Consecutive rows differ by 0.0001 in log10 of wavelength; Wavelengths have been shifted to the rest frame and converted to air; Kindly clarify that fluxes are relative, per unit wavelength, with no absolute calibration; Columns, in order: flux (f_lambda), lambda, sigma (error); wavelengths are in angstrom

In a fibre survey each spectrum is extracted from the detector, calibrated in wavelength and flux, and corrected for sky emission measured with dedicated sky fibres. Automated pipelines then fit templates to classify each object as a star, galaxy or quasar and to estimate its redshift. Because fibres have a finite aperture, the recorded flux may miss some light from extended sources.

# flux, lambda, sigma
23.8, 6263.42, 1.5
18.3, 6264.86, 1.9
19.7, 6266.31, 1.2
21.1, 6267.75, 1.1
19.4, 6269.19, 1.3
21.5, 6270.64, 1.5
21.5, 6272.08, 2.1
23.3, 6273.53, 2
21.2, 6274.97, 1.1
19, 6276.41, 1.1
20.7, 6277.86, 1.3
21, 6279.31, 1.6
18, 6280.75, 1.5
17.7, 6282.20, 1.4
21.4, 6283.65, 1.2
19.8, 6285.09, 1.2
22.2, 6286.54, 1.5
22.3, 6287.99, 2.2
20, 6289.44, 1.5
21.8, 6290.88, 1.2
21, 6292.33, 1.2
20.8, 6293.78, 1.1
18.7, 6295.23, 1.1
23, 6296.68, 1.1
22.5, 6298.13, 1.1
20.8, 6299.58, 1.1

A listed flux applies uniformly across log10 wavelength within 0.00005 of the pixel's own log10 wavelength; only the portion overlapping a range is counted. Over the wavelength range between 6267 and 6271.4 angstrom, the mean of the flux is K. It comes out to 20.7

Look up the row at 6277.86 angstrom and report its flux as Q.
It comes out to 20.7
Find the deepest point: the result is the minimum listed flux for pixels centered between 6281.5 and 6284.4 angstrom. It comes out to 17.7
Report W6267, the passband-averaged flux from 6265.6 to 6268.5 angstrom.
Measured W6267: 20.4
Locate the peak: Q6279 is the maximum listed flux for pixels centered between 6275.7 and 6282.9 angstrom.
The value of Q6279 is 21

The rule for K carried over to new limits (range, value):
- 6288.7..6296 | 20.5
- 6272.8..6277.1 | 21.2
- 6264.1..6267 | 19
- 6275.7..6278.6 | 19.8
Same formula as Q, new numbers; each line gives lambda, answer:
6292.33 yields 21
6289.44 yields 20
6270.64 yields 21.5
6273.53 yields 23.3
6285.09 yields 19.8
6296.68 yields 23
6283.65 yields 21.4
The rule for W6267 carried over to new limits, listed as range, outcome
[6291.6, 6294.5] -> 20.9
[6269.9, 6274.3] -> 22.1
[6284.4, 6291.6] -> 21.2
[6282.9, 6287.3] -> 21.1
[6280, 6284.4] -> 19.1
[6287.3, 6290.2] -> 21.2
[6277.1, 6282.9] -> 19.3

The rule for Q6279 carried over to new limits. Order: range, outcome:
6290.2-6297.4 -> 23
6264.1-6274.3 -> 23.3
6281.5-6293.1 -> 22.3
